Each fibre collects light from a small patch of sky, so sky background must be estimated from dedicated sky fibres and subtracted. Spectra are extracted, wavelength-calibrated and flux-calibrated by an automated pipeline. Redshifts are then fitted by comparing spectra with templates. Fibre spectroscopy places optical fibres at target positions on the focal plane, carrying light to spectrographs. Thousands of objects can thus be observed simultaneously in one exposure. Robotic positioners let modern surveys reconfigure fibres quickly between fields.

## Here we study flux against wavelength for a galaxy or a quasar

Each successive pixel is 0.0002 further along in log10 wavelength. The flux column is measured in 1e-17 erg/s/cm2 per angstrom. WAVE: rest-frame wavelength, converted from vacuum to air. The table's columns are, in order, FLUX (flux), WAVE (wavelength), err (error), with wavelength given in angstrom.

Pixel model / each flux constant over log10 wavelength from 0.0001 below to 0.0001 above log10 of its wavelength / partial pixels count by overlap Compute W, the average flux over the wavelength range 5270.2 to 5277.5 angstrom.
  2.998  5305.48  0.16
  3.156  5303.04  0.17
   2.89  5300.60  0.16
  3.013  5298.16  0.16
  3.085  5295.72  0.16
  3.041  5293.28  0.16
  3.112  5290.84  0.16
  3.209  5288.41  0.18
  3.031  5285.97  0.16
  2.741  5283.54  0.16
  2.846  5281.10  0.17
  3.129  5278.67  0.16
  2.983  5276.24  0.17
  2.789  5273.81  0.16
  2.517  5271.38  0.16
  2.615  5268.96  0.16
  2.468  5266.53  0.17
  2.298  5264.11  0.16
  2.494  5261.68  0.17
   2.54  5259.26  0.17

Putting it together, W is 2.77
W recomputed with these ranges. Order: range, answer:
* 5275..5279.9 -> 3.05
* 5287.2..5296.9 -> 3.11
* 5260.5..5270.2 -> 2.47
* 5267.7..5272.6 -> 2.57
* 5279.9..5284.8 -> 2.79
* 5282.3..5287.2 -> 2.88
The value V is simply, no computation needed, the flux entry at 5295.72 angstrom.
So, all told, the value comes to 3.085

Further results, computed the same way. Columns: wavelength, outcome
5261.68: 2.494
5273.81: 2.789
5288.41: 3.209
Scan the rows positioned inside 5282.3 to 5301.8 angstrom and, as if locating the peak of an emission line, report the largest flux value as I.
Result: 3.209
